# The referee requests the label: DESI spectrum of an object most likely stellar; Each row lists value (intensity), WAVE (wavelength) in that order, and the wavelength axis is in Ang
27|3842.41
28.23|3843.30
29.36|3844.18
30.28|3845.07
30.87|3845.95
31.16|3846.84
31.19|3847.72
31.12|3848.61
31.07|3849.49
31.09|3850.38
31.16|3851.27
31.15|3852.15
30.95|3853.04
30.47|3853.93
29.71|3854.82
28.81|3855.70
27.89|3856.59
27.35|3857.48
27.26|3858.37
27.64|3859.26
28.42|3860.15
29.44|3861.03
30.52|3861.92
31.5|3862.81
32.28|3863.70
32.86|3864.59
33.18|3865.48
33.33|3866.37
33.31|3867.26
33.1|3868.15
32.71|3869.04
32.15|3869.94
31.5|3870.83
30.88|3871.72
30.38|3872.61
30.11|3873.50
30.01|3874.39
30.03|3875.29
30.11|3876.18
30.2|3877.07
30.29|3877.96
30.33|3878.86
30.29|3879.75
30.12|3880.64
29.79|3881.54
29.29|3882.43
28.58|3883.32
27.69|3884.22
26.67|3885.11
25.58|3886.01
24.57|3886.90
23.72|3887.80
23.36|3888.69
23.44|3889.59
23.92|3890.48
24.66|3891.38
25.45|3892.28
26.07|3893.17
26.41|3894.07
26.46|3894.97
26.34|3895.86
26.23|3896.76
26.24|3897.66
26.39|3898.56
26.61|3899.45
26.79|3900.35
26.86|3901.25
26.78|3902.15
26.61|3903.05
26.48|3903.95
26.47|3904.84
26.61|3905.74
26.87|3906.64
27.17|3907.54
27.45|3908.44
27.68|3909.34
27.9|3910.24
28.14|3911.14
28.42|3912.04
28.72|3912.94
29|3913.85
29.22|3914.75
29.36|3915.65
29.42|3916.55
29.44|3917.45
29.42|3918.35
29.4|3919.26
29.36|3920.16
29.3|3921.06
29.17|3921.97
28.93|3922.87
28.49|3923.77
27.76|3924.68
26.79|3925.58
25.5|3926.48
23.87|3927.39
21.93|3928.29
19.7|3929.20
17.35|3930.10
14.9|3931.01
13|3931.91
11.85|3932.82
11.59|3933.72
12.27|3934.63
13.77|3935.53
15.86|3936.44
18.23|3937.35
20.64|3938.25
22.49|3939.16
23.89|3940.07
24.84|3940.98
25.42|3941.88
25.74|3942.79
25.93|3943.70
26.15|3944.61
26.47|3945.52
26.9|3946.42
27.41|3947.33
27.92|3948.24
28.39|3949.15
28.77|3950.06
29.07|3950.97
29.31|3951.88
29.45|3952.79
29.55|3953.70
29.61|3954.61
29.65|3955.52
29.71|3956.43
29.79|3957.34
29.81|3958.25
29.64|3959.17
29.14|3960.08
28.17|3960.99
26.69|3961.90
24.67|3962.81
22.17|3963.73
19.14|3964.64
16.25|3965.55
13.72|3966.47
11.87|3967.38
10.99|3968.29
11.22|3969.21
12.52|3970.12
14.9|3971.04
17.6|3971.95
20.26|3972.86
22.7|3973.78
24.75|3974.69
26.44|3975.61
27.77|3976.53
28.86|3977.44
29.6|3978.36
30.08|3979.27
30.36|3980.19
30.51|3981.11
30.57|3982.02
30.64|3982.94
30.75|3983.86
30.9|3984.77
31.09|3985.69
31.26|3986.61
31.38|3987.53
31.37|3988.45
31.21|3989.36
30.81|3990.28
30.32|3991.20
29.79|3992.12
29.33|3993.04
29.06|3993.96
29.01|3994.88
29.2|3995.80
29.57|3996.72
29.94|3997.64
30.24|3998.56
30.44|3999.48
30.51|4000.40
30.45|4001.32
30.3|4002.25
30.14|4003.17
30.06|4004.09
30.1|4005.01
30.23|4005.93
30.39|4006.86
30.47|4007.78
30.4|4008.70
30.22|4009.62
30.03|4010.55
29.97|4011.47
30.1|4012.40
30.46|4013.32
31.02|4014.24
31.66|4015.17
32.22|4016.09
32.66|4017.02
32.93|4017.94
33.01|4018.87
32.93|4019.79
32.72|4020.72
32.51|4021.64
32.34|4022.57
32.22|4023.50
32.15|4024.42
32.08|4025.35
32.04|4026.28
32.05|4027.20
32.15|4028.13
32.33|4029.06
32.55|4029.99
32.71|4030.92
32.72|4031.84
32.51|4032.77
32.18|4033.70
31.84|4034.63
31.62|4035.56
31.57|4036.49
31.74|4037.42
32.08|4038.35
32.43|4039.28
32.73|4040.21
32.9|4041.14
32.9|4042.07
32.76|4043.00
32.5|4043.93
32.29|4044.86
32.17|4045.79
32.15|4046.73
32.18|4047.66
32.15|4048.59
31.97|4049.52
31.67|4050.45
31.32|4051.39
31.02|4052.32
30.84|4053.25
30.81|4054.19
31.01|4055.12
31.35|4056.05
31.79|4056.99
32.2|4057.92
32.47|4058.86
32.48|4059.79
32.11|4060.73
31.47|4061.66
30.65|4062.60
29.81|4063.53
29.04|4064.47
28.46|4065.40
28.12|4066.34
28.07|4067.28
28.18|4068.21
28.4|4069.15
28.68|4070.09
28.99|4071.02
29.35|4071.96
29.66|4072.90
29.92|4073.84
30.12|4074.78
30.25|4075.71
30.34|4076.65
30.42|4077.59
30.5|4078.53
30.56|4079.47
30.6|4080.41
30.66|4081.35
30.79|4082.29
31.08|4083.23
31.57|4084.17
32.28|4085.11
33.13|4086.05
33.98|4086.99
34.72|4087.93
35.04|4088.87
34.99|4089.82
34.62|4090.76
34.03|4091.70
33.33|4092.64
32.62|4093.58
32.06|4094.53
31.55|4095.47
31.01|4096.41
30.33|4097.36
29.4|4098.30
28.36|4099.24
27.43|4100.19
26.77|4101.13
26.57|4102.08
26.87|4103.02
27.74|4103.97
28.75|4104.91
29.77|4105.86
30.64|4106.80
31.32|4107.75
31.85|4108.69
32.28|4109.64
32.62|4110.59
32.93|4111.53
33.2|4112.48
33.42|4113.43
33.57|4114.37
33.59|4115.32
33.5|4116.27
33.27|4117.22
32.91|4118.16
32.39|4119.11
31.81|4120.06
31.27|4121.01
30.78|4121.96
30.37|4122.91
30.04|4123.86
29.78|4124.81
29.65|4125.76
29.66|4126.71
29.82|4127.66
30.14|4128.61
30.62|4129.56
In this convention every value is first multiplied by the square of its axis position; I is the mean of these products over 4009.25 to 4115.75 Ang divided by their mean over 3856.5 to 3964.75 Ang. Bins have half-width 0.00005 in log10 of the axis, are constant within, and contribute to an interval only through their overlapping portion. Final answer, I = 1.26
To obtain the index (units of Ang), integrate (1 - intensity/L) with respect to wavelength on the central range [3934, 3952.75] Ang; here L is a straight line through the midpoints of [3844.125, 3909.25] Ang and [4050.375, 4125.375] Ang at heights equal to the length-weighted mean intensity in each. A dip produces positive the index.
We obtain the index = 3.50 Ang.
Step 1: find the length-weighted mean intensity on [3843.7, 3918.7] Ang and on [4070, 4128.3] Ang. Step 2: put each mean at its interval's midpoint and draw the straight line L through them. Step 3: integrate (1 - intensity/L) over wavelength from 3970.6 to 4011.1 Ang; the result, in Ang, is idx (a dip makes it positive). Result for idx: 1.4 Ang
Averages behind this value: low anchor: 28.8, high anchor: 31.1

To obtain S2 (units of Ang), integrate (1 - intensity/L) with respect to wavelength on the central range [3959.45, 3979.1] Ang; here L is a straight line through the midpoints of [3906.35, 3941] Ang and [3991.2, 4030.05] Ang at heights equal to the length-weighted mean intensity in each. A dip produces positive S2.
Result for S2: 4.6 Ang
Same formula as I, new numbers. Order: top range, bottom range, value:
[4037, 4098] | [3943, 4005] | 1.22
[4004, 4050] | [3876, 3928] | 1.24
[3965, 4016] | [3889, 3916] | 1.07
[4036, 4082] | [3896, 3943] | 1.35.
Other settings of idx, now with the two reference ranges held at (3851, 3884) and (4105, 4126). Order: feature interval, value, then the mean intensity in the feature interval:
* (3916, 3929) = 1.3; 27.6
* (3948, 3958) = 0.5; 29.3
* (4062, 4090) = 0.9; 30.6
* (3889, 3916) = 3.4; 26.8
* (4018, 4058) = -0.9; 32.1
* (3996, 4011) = 0.5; 30.2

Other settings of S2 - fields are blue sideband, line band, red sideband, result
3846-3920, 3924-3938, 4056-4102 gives 5.2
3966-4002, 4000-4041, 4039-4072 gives -3.9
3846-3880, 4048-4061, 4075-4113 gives -0.2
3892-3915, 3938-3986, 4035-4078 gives 5.5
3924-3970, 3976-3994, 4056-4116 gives -3.8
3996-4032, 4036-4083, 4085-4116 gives 0.7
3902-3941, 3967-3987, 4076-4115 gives 1.7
